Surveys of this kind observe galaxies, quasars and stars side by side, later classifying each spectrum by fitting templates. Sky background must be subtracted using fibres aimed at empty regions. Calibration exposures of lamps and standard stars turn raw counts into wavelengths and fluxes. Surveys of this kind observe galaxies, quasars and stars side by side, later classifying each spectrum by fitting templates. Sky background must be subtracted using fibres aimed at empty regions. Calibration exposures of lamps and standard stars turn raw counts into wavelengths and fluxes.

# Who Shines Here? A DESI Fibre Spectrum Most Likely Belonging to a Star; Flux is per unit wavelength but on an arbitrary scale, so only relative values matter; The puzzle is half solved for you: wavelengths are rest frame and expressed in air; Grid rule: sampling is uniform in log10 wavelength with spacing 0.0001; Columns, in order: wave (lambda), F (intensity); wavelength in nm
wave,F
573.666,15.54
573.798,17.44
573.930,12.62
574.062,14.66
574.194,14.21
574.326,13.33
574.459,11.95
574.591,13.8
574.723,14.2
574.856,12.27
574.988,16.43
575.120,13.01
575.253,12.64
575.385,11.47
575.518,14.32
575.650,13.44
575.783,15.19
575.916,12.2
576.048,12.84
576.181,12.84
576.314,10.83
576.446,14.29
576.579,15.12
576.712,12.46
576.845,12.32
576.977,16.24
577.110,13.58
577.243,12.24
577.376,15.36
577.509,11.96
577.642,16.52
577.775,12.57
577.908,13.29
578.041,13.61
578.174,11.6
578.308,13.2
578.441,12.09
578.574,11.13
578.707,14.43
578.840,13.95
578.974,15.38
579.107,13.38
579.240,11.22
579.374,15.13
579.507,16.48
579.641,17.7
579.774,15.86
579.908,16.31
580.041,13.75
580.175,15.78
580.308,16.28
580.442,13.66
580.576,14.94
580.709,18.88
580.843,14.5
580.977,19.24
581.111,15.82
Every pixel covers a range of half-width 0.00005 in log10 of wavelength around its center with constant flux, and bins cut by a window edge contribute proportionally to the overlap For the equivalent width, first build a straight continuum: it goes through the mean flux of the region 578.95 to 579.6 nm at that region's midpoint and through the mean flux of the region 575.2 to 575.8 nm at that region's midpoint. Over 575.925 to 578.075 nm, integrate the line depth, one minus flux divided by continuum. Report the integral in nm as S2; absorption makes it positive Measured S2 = 0.04 nm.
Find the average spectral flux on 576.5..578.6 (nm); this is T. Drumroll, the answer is 13.4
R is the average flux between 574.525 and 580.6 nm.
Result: 13.8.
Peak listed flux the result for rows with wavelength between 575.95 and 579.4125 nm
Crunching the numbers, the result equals 16.52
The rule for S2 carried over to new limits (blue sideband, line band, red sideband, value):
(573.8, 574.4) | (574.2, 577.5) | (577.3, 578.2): 0.11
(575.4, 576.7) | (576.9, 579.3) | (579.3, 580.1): 0.21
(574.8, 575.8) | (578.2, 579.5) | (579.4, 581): 0.16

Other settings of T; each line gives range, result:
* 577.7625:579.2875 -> 13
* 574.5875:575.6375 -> 13.5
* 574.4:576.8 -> 13.3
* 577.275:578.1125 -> 13.8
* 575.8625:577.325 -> 13.2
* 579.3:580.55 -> 15.6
